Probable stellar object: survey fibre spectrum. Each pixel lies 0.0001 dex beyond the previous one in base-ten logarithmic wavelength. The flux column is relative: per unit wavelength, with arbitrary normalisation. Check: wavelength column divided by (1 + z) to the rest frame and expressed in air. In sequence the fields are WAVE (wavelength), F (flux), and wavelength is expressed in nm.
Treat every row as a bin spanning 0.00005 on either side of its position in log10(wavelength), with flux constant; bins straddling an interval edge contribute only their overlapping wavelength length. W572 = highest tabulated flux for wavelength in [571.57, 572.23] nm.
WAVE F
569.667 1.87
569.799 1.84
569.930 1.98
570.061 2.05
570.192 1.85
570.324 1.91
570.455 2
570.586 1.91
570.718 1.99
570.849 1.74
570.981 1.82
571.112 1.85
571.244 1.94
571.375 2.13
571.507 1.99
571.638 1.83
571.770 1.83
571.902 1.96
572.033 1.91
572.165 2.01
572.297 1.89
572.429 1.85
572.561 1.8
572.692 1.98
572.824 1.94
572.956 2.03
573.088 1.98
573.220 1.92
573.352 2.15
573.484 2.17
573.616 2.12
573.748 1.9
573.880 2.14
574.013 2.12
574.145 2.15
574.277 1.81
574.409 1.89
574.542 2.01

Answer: 2.01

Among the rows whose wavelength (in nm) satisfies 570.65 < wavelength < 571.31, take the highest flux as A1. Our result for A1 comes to 1.99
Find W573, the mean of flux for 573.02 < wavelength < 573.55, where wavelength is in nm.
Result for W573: 2.05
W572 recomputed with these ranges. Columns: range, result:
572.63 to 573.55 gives 2.17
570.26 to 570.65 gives 2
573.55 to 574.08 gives 2.14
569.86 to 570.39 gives 2.05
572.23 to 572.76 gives 1.98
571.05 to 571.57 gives 2.13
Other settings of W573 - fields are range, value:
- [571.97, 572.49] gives 1.91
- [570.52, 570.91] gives 1.88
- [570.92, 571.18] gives 1.84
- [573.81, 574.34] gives 2.05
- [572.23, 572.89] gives 1.89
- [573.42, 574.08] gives 2.09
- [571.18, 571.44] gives 2.04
